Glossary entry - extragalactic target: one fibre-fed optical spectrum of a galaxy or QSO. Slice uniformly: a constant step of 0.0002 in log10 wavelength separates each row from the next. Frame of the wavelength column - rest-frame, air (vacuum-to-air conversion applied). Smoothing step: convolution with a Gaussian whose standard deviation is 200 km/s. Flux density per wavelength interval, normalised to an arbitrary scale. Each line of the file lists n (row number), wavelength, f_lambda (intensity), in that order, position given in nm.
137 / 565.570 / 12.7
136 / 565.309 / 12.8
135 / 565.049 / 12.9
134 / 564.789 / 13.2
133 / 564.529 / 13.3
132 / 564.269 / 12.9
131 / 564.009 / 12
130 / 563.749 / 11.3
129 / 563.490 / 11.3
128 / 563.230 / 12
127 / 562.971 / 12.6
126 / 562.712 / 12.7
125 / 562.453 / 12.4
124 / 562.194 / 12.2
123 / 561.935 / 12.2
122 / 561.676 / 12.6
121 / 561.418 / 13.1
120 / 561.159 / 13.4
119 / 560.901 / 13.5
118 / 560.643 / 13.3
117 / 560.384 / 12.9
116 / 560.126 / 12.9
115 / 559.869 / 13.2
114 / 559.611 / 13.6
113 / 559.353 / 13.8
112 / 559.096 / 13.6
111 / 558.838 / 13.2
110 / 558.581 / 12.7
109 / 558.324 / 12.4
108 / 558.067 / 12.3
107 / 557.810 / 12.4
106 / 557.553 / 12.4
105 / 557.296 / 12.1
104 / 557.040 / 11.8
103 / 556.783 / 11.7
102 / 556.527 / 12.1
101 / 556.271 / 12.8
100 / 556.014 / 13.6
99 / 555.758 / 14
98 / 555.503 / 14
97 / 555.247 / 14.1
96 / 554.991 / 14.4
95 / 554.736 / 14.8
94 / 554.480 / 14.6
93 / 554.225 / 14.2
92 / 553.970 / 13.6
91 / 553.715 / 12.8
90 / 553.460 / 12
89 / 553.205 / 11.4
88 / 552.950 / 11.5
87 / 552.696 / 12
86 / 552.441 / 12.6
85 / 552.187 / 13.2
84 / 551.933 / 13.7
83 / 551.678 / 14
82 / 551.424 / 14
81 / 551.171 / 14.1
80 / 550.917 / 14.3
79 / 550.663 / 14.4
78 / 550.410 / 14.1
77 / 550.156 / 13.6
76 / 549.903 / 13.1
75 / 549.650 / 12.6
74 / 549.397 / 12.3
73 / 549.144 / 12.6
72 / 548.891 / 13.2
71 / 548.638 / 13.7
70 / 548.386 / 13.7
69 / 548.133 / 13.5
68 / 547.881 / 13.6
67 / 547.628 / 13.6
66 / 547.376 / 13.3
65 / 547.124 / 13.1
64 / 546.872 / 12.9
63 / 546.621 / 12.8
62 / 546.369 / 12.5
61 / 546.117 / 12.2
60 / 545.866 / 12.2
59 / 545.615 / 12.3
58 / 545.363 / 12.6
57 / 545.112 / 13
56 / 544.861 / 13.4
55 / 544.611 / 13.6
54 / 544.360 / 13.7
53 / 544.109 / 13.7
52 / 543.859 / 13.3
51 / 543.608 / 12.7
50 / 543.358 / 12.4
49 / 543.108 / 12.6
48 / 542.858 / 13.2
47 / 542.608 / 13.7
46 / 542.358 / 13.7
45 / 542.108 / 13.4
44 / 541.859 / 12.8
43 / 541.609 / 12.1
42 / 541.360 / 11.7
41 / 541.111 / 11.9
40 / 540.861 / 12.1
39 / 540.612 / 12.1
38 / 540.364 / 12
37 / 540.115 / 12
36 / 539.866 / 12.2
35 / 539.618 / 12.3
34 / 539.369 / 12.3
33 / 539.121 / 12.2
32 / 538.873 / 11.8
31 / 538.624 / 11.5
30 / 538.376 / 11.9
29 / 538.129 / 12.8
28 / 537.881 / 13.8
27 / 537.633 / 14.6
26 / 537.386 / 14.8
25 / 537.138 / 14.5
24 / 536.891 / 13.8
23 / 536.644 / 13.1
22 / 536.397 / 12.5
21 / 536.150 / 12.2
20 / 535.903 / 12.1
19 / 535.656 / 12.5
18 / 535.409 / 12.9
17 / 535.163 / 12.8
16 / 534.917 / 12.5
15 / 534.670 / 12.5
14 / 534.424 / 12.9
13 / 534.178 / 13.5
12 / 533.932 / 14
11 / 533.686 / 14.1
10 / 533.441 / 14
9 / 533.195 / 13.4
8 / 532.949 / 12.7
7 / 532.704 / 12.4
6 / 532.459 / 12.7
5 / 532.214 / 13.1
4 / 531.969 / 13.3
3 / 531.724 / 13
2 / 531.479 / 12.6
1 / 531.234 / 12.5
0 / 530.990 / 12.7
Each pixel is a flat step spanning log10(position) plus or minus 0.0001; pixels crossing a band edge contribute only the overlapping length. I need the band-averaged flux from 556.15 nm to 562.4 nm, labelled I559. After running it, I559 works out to 12.8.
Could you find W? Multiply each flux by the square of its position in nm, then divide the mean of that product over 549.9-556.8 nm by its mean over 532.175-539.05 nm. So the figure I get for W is 1.10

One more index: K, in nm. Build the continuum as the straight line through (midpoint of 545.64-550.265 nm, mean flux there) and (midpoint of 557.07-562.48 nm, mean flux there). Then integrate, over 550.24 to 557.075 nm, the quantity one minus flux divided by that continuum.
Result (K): -0.22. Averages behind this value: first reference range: 13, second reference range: 12.9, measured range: 13.3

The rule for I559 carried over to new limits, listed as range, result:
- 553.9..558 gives 13.3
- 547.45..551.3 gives 13.5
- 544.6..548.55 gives 13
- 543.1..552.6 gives 13.2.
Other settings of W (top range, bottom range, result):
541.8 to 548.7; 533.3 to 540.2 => 1.05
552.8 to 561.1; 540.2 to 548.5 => 1.06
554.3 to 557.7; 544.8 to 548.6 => 1.06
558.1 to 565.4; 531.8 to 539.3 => 1.08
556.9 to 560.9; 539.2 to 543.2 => 1.10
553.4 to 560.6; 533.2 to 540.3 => 1.10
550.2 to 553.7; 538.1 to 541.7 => 1.14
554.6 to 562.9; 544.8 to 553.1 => 1.03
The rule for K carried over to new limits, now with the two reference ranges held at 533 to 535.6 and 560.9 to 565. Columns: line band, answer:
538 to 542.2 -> 0.29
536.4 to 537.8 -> -0.09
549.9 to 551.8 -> -0.18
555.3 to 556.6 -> -0.07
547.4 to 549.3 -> -0.08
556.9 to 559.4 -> 0.00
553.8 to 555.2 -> -0.17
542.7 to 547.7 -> 0.00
